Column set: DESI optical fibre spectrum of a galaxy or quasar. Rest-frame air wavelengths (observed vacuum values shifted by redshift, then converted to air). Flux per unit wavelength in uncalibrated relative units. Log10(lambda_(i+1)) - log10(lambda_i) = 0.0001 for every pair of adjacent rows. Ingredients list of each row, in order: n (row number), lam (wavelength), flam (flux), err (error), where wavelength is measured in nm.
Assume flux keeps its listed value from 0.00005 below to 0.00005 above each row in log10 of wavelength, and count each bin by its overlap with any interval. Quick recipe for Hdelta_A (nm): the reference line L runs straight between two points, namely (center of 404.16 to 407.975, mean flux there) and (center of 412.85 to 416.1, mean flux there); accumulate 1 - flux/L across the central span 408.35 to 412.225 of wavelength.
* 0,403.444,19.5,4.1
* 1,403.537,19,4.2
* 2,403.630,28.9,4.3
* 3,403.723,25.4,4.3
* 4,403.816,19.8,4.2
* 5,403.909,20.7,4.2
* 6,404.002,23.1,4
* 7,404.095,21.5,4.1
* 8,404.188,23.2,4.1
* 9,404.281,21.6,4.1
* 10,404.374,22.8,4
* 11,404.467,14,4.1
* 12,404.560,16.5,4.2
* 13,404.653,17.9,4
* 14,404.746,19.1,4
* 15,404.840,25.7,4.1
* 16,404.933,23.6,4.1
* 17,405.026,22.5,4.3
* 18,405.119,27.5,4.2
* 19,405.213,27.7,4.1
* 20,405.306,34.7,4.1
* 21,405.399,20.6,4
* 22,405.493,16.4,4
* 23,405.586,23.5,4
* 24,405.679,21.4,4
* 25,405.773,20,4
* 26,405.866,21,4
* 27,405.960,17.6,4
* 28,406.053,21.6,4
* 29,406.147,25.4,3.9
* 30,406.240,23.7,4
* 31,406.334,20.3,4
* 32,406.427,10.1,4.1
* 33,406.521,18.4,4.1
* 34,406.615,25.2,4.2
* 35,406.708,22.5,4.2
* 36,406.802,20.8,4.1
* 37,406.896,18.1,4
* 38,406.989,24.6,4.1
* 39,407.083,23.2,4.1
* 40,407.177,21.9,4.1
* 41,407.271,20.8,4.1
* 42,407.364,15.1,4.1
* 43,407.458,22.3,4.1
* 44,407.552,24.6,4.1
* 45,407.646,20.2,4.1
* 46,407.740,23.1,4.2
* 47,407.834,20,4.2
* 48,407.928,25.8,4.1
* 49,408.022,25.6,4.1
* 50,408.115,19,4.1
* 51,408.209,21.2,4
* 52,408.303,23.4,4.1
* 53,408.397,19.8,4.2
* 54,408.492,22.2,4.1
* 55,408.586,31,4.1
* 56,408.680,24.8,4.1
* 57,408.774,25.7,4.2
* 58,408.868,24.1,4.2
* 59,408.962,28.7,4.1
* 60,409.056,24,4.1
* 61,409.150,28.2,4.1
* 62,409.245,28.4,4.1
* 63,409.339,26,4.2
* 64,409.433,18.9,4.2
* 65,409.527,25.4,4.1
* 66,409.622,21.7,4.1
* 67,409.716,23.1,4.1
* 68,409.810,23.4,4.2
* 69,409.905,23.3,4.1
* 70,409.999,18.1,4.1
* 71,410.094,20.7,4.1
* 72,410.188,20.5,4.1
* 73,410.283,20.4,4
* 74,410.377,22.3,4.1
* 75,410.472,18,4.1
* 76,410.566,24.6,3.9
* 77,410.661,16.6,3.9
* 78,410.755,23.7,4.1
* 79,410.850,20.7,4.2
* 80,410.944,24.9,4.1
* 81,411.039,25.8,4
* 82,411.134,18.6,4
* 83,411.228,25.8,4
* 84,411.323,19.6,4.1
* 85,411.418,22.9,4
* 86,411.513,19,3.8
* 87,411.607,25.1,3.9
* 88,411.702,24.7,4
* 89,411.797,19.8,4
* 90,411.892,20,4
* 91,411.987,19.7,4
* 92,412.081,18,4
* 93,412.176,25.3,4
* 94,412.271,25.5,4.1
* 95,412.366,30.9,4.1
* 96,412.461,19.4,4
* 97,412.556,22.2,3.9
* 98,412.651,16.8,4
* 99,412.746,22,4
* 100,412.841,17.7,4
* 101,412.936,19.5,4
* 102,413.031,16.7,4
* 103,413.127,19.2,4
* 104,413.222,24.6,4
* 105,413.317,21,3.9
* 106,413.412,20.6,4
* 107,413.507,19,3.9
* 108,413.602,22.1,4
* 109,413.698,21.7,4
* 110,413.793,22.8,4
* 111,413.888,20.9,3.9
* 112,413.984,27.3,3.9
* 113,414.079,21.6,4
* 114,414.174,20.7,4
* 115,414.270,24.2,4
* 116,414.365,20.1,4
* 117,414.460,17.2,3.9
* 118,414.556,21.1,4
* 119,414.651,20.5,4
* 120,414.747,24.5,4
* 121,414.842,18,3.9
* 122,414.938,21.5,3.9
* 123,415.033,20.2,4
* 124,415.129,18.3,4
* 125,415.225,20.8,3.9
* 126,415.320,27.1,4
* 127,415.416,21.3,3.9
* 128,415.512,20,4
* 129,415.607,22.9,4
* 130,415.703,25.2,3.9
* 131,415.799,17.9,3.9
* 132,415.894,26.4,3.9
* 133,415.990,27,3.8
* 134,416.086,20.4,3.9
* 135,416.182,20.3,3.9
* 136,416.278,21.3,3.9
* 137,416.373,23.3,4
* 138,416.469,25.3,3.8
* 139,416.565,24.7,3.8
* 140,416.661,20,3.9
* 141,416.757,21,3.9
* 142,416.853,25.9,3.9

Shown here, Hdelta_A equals -0.22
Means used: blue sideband 21.6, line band 22.8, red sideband 21.5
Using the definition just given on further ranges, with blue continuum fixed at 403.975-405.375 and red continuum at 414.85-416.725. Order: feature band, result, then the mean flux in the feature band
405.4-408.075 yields 0.173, 21.2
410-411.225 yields 0.055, 21.4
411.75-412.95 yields 0.055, 21.3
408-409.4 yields -0.136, 24.7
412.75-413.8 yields 0.090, 20.4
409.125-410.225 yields -0.028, 23.1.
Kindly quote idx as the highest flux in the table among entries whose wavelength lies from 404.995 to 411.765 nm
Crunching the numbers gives 34.7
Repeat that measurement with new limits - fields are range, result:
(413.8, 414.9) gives 27.3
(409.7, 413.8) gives 30.9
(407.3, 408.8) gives 31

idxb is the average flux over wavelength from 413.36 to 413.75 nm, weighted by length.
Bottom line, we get 20.9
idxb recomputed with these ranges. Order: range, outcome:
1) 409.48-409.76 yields 23.4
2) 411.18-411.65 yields 22.5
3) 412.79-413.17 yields 18.3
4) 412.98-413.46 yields 20.4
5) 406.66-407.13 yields 21.9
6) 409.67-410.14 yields 21.7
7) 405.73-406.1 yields 20.1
